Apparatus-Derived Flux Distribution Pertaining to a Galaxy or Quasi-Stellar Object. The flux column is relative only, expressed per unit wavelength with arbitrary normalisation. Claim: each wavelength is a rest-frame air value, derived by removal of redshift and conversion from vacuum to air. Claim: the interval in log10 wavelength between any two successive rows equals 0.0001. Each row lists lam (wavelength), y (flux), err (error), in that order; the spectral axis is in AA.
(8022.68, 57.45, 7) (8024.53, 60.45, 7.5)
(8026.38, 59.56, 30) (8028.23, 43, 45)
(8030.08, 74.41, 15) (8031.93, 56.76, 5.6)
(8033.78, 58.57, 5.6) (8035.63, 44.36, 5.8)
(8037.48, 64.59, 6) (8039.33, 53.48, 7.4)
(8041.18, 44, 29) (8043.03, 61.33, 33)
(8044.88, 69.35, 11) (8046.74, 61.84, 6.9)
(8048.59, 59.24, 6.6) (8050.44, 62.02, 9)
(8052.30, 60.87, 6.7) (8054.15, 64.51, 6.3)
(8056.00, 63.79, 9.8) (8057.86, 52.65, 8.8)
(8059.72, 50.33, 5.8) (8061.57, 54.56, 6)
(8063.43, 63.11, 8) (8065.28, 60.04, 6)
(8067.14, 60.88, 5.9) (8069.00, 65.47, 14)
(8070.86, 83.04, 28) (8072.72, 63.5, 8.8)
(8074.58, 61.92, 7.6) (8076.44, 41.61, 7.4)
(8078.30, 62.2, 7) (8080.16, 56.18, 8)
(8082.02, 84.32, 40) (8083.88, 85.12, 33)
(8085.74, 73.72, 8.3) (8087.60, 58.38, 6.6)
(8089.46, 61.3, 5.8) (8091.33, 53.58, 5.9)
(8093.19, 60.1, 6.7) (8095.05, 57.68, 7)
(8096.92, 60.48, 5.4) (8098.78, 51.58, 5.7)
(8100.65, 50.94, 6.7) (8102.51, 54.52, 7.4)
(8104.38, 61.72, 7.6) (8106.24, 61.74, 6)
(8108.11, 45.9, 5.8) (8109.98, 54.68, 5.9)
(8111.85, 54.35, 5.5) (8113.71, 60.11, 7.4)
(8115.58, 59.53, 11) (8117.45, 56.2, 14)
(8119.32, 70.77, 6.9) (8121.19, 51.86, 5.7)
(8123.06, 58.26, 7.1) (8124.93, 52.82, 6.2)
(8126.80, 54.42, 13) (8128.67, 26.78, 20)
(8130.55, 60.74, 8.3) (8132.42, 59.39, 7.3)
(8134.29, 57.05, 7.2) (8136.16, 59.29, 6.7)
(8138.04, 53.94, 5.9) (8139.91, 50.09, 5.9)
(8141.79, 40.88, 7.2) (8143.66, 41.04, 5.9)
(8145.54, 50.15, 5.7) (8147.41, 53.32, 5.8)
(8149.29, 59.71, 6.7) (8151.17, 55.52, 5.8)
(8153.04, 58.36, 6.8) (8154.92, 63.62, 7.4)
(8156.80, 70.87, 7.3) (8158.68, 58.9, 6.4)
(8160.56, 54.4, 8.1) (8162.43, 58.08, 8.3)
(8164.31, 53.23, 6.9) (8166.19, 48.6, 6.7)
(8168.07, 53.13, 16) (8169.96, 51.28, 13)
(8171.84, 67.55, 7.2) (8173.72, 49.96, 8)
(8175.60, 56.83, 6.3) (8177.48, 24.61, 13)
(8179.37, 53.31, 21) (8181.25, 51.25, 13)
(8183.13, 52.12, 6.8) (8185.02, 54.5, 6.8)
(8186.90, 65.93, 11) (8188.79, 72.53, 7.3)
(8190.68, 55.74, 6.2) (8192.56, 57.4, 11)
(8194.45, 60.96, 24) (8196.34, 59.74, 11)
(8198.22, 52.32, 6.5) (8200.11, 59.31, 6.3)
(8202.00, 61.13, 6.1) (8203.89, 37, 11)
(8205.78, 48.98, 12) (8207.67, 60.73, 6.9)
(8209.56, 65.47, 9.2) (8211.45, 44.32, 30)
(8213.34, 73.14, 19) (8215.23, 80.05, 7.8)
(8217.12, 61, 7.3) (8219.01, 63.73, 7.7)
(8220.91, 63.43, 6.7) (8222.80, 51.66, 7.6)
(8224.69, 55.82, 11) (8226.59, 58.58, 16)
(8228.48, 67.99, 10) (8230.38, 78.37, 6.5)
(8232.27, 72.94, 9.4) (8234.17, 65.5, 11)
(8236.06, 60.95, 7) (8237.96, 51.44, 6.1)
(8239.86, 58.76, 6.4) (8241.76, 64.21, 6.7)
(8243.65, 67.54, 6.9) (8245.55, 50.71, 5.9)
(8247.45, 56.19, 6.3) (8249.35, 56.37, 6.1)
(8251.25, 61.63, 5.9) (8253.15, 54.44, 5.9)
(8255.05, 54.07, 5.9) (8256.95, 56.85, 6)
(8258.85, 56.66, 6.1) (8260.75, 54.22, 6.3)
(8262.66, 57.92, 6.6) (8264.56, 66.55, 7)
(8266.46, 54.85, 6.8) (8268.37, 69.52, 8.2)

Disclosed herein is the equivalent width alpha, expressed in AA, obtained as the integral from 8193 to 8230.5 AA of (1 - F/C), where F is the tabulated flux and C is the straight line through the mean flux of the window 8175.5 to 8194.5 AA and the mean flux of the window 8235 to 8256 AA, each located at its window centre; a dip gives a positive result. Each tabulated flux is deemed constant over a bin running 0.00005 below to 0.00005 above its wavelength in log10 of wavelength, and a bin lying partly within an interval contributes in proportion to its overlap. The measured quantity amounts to -2.4 AA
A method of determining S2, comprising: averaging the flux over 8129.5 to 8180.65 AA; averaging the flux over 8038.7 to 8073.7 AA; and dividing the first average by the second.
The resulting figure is 0.9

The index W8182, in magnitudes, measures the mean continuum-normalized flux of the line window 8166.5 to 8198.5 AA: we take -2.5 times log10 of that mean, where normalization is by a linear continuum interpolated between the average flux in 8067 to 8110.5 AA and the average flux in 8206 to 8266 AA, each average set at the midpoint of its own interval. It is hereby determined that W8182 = 0.11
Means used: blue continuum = 61.3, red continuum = 60.8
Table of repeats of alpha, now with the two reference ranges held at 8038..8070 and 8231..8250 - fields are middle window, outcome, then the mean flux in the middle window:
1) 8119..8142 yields 2.5 AA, 53.5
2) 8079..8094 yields -1.7 AA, 66.6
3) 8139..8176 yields 3.3 AA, 54.8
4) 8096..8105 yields 0.6 AA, 55.6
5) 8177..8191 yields 1.3 AA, 54.6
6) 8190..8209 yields 1.6 AA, 55.5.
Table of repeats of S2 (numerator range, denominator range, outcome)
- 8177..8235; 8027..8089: 0.97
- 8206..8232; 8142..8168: 1.14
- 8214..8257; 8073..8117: 1.03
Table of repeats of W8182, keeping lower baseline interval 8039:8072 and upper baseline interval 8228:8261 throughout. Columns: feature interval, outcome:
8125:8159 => 0.13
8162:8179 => 0.18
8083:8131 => 0.06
